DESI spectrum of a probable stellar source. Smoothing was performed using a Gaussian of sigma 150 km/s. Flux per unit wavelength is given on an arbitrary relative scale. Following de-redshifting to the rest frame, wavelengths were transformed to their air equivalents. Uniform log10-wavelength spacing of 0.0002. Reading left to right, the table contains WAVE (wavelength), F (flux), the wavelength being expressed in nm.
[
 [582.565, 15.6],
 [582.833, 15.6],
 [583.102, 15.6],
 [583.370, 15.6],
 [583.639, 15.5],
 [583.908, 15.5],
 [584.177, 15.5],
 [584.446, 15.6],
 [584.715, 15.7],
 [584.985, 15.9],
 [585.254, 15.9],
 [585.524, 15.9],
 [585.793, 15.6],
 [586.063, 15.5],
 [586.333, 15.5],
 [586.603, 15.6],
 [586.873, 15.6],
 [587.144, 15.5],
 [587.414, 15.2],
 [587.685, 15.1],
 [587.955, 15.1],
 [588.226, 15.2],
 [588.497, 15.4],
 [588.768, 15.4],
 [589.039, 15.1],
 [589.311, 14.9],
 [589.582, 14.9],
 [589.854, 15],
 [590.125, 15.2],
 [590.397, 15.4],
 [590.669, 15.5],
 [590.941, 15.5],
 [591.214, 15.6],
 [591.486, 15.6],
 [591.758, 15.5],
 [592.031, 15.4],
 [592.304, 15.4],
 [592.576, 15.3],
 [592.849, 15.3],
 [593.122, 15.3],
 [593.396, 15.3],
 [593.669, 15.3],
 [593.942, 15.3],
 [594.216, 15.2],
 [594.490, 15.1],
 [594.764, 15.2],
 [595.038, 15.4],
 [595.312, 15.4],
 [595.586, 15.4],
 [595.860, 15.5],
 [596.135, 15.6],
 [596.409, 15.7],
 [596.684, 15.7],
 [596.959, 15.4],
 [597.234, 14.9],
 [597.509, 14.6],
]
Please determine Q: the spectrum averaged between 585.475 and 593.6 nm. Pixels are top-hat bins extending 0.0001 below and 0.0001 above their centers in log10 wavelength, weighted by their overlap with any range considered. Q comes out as 15.4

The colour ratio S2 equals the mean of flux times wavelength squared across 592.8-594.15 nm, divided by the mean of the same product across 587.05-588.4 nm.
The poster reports 1.02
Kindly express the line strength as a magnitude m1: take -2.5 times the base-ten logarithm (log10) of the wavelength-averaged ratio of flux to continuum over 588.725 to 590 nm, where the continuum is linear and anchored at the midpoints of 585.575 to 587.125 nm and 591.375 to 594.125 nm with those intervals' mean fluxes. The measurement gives 0.03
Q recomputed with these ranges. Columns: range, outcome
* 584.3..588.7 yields 15.5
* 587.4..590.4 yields 15.1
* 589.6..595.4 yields 15.3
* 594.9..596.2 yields 15.5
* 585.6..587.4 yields 15.5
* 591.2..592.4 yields 15.5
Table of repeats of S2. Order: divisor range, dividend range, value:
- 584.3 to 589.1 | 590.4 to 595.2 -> 1.01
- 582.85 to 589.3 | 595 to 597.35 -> 1.03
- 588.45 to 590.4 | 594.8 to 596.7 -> 1.05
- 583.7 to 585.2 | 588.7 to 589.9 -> 0.98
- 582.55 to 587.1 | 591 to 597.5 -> 1.02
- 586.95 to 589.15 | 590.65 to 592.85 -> 1.03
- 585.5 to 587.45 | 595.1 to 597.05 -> 1.03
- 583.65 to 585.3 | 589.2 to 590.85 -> 0.99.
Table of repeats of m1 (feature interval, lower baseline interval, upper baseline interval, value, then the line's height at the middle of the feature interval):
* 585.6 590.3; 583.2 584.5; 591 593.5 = 0.01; 15.5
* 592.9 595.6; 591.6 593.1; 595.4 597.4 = 0.01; 15.4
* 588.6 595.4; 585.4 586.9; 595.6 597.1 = 0.02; 15.6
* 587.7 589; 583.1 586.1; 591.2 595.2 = 0.02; 15.5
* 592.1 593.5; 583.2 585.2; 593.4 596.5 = 0.01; 15.4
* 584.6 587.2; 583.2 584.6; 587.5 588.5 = -0.02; 15.4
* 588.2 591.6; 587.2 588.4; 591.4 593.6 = 0.00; 15.3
